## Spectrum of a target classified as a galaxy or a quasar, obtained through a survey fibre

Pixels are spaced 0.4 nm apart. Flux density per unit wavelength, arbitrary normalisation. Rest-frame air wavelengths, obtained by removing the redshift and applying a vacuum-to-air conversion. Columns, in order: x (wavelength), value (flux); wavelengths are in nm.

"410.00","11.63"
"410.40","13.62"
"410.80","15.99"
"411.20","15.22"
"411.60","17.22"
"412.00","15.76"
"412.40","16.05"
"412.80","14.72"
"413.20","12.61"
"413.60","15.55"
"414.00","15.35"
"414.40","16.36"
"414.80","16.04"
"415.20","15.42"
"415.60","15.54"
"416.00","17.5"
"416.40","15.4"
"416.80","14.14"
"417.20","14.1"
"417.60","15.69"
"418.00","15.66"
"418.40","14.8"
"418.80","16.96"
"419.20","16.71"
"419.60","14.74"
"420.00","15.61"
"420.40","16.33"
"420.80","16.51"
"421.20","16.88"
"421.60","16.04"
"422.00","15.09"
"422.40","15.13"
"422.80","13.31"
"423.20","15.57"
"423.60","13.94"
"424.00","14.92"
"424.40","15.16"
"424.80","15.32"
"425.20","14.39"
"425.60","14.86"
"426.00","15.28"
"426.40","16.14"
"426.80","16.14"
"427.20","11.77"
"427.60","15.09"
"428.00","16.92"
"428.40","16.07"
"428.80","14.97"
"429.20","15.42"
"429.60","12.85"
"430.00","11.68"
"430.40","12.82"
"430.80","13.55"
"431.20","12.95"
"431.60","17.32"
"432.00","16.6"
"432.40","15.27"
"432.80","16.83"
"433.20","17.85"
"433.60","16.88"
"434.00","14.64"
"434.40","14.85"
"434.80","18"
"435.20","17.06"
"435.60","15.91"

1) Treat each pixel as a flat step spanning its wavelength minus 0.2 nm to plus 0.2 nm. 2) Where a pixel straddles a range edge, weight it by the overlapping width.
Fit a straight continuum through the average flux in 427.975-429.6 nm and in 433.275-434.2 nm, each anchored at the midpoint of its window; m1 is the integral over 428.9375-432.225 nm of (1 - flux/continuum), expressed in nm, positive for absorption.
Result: 0.30 nm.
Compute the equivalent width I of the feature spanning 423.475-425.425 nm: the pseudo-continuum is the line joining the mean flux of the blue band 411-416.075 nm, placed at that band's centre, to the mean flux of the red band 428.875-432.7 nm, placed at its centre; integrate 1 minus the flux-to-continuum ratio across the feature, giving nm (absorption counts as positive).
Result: 0.00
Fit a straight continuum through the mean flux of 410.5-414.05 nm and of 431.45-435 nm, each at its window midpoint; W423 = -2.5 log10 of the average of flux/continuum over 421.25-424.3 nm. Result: 0.07 mag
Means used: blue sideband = 15.3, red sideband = 16.5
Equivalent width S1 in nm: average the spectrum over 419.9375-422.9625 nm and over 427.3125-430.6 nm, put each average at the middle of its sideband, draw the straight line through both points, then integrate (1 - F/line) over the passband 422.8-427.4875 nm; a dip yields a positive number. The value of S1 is 0.07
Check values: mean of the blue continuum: 15.6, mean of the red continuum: 14.4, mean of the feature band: 14.8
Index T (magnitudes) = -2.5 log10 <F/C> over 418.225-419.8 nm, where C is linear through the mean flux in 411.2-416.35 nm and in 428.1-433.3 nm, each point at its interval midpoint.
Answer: -0.03 mag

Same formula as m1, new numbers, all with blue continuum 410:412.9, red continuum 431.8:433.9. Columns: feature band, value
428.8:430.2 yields 0.242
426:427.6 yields 0.139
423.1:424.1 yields 0.081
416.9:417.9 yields 0.047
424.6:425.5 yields 0.070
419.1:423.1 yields 0.065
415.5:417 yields -0.008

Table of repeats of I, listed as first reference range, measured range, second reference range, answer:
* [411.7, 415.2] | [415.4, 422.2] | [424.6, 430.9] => -0.30 nm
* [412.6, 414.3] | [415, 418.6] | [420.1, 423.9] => -0.10 nm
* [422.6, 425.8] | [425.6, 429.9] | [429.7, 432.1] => -0.20 nm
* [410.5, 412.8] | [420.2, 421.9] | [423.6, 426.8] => -0.11 nm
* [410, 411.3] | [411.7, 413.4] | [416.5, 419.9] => -0.03 nm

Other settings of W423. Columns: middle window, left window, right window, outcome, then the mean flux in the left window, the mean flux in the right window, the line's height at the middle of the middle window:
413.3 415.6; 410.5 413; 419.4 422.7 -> 0.01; 15.7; 15.7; 15.7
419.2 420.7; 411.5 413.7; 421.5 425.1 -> -0.05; 15.2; 14.9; 15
